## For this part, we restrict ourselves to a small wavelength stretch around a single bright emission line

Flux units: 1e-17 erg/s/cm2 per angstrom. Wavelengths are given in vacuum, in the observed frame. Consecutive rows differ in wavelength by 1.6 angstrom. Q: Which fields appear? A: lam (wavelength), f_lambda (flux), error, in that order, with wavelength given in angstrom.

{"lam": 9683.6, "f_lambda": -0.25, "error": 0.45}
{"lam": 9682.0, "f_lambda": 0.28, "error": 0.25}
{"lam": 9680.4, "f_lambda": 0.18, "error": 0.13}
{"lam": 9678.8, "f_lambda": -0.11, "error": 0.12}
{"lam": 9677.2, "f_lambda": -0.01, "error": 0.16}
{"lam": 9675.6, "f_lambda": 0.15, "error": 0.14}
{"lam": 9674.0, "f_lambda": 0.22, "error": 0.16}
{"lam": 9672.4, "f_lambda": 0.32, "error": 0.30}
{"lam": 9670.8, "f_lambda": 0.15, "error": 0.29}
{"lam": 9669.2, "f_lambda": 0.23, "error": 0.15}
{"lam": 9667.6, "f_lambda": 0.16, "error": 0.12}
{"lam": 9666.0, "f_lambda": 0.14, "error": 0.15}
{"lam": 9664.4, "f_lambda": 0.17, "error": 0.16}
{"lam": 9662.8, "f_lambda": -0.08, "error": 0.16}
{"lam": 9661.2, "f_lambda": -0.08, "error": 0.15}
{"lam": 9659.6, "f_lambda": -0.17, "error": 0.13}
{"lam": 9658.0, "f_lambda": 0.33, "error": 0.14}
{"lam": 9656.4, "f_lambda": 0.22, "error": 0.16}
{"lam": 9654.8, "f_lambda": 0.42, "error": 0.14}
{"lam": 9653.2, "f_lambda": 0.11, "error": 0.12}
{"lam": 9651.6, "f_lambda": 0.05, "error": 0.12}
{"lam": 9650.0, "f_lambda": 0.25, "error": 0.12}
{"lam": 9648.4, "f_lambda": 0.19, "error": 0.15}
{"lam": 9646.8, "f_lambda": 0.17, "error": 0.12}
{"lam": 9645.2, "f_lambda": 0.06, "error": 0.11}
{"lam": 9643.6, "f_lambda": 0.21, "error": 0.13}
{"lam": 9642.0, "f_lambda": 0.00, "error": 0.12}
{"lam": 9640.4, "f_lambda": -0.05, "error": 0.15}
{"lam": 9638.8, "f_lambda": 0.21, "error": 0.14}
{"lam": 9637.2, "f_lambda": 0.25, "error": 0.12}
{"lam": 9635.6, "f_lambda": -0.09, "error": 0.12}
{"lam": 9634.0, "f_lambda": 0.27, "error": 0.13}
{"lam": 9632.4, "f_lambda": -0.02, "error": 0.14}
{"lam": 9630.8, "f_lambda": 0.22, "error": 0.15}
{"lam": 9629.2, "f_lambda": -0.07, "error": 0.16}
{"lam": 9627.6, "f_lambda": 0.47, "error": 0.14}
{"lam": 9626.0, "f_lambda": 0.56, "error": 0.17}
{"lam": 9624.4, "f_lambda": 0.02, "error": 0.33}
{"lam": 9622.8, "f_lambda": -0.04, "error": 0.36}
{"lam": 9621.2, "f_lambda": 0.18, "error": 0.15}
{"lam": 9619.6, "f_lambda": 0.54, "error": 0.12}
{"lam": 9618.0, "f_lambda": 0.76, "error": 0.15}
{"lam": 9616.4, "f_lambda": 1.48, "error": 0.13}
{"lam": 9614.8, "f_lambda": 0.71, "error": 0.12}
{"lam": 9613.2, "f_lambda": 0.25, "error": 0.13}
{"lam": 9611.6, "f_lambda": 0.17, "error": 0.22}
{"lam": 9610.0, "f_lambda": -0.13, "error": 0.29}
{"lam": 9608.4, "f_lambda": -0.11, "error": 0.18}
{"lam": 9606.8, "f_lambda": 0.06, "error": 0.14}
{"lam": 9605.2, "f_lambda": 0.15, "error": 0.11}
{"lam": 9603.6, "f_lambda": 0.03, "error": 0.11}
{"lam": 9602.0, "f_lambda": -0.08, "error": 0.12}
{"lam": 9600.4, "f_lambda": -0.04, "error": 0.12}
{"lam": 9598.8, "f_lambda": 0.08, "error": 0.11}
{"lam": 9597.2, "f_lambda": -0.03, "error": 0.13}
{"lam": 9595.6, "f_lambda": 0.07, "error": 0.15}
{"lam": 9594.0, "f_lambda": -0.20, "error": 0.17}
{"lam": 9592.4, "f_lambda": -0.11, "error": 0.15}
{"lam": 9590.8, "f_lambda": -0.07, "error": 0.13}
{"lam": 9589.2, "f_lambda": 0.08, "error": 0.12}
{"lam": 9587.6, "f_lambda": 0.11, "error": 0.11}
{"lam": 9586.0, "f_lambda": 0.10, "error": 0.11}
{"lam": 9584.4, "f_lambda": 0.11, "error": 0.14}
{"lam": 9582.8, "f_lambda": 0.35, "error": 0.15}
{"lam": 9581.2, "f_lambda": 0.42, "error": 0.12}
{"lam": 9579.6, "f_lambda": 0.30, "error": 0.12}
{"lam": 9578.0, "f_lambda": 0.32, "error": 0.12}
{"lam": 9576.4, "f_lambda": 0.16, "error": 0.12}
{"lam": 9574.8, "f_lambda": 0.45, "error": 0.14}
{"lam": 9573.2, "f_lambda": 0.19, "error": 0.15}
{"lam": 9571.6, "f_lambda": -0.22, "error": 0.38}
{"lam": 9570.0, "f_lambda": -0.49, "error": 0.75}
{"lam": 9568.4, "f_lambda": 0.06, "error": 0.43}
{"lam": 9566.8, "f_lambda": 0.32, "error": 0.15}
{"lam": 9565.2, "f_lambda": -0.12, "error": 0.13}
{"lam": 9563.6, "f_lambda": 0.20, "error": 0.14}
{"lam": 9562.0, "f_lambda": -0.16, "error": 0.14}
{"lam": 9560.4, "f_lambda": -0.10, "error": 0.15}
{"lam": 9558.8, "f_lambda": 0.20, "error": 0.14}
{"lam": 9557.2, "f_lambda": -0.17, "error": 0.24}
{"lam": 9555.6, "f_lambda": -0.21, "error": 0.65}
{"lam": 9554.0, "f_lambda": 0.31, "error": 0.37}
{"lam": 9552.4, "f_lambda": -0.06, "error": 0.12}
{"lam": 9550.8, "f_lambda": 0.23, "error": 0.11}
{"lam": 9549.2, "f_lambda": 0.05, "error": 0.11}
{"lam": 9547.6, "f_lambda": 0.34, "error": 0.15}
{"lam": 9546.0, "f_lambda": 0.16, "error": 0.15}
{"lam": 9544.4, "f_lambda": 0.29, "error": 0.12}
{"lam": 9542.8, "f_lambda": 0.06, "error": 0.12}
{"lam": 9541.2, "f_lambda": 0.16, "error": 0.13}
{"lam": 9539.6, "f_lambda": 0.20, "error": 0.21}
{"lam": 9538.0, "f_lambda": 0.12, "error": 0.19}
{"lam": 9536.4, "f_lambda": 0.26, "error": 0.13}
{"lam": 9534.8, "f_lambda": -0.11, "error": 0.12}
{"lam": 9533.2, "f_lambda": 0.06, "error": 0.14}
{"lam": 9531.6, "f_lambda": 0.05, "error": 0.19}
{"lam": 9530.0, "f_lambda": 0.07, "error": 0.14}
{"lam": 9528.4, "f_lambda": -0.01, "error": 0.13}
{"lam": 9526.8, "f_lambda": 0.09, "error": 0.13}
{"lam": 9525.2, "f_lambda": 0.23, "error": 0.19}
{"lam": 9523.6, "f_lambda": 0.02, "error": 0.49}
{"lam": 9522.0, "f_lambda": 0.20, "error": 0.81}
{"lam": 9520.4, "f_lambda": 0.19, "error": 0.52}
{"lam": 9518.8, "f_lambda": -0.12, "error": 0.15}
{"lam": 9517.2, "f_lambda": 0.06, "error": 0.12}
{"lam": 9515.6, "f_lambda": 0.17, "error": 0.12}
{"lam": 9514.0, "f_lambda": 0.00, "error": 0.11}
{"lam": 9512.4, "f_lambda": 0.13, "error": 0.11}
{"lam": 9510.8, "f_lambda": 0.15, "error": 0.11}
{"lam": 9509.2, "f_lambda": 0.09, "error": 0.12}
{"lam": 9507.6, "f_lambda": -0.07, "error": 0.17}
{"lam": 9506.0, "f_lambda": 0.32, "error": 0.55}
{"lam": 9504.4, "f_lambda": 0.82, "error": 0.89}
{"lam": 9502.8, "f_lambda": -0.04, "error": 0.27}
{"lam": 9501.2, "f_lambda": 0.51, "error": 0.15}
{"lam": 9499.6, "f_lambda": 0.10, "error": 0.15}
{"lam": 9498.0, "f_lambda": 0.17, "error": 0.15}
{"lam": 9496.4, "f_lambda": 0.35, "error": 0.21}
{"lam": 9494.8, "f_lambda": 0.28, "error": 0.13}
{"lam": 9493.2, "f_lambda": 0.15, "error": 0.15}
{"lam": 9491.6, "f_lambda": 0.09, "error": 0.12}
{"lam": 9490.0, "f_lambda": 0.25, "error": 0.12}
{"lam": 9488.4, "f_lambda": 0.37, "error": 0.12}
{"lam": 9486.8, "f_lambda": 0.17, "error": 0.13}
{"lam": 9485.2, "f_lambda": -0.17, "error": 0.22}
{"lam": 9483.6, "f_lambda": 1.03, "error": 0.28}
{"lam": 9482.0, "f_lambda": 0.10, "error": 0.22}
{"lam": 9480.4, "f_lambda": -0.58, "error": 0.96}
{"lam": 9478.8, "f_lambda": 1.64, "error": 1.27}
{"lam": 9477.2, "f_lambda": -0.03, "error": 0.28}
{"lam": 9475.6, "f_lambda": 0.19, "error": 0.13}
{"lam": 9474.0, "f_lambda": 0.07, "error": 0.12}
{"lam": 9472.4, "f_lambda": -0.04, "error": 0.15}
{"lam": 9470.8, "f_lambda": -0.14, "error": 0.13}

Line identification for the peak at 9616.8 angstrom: H-beta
